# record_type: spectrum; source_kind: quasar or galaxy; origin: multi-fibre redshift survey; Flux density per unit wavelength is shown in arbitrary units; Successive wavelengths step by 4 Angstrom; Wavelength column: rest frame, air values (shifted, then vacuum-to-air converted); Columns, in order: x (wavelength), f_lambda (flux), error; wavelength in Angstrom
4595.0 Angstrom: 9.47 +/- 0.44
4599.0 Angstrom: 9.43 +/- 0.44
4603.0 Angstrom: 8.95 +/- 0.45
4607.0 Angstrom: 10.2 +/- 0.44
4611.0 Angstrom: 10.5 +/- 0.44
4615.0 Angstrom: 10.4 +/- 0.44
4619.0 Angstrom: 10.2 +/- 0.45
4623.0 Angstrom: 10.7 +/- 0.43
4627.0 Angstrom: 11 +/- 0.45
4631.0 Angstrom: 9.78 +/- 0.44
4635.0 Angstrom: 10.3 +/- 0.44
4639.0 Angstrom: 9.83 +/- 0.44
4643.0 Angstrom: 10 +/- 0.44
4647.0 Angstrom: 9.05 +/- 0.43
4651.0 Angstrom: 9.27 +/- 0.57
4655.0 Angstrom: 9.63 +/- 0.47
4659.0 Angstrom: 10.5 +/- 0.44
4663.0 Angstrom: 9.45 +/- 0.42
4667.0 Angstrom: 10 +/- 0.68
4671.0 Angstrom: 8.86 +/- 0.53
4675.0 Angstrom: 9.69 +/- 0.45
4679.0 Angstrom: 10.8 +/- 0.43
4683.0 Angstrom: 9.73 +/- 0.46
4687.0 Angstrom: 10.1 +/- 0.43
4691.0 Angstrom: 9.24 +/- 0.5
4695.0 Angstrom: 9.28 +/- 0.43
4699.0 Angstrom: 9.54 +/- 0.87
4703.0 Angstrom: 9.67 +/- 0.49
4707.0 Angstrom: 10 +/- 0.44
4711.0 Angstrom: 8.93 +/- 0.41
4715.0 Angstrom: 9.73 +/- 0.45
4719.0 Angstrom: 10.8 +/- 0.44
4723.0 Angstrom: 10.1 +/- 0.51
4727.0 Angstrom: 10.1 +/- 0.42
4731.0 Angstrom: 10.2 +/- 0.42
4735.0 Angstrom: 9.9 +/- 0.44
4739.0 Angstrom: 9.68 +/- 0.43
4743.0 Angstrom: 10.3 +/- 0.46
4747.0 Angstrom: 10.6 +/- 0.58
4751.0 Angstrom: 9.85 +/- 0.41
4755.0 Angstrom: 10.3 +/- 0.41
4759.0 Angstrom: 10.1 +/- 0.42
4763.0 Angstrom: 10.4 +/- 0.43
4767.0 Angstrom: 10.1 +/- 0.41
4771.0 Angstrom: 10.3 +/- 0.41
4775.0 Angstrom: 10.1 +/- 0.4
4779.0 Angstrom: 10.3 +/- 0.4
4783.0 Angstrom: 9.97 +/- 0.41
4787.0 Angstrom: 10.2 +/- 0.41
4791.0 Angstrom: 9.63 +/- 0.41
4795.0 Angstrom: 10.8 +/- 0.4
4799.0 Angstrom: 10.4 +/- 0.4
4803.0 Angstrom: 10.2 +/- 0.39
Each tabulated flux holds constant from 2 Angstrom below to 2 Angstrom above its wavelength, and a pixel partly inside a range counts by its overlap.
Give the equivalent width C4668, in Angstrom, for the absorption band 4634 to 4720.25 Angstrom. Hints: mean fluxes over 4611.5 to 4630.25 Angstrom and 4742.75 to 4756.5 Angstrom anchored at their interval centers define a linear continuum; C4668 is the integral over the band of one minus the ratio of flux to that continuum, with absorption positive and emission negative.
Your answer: 5.6 Angstrom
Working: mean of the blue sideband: 10.5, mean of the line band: 9.73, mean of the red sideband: 10.3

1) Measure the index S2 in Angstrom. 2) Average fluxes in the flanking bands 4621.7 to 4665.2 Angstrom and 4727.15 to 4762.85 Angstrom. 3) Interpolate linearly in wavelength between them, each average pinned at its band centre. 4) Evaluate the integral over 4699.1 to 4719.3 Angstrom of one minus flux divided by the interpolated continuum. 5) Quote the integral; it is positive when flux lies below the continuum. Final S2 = 0.7 Angstrom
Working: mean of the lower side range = 9.94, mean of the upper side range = 10.1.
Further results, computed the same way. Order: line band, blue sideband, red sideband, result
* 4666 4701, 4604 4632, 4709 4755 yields 1.7 Angstrom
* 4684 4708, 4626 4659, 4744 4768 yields 1.0 Angstrom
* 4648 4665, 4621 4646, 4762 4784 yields 0.9 Angstrom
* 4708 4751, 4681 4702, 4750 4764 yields -0.4 Angstrom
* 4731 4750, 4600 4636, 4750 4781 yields 0.1 Angstrom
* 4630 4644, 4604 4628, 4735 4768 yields 0.5 Angstrom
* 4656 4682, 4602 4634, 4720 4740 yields 0.8 Angstrom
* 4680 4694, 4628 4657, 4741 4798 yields 0.2 Angstrom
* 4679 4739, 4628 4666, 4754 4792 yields 0.8 Angstrom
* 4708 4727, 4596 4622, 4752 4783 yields 0.4 Angstrom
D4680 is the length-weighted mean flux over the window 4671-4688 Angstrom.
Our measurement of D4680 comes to 9.94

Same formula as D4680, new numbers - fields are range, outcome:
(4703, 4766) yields 10.1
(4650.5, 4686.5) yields 9.8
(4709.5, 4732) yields 9.99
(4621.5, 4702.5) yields 9.83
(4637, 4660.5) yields 9.7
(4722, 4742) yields 10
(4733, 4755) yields 10.1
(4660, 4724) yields 9.75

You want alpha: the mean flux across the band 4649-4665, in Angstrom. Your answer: 9.71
